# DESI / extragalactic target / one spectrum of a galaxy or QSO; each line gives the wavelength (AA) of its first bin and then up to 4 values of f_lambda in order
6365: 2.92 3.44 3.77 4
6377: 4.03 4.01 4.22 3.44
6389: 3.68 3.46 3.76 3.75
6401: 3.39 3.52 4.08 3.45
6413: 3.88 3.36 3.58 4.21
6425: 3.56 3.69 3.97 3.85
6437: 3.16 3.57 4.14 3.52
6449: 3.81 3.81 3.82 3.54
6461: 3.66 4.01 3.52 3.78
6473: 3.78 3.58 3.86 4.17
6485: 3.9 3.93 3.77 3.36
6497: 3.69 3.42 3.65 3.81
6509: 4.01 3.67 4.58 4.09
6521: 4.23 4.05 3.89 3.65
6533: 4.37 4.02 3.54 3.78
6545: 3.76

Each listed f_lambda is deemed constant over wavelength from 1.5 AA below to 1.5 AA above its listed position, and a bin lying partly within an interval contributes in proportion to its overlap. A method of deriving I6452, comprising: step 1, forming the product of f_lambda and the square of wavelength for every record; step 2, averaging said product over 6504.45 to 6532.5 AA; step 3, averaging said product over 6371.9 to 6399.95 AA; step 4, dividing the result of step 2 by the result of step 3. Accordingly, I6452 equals 1.10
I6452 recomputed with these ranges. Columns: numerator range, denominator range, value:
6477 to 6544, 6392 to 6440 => 1.09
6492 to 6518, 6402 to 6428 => 1.05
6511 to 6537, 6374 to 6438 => 1.13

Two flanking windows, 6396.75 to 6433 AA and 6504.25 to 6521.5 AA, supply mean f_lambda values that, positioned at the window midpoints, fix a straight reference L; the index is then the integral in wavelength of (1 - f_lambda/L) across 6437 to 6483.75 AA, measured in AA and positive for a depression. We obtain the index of 1.4 AA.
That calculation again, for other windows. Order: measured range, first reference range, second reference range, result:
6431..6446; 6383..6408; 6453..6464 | 0.0 AA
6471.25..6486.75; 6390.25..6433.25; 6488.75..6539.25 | -0.2 AA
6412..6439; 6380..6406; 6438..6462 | 0.1 AA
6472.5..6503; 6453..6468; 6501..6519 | 0.8 AA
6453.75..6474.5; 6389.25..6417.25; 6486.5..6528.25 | 0.2 AA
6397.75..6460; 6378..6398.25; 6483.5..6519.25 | 1.5 AA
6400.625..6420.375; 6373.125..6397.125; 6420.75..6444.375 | 0.9 AA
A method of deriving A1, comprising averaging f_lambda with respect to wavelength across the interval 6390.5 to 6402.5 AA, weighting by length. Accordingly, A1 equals 3.59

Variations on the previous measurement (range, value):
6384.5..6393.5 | 3.53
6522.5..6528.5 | 3.97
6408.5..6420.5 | 3.57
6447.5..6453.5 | 3.81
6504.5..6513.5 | 3.83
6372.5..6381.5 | 4.01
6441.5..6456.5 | 3.82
